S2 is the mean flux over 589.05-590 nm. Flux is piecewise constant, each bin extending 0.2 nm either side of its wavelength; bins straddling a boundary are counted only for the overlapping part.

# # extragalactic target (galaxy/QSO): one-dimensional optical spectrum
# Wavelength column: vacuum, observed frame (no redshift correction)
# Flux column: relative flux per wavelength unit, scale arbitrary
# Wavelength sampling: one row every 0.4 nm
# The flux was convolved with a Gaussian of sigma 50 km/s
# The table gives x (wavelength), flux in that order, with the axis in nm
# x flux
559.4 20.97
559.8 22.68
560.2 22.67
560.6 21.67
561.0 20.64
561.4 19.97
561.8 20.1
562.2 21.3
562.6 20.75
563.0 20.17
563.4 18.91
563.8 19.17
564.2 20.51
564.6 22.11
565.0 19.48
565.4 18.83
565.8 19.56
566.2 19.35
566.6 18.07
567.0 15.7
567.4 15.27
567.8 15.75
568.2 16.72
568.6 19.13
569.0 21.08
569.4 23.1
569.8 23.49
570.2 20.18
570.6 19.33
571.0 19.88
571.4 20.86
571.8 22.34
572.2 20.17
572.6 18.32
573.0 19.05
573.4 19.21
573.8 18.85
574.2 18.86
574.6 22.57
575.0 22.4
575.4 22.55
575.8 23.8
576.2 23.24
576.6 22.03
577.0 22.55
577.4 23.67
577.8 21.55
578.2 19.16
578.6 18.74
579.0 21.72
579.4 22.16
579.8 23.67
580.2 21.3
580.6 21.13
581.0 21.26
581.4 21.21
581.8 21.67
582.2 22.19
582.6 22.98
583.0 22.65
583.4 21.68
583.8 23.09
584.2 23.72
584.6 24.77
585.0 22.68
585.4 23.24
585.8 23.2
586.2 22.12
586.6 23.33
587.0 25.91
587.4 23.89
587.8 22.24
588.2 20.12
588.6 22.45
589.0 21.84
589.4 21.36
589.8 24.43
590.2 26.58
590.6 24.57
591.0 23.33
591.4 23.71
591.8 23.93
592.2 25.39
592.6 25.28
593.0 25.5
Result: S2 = 22.7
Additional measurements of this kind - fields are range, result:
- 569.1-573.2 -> 20.7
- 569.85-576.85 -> 20.9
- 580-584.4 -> 22.1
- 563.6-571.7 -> 19.4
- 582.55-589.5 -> 22.9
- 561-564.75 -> 20.3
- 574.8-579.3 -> 22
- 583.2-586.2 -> 23.1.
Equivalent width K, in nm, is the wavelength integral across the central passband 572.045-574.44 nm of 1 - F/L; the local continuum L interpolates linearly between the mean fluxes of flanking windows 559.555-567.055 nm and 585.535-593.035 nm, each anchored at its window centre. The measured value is 0.26 nm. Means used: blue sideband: 20.2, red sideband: 23.6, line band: 19.1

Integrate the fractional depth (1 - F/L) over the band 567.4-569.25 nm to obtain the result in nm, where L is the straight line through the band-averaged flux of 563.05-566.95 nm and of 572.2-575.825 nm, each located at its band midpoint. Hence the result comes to 0.17 nm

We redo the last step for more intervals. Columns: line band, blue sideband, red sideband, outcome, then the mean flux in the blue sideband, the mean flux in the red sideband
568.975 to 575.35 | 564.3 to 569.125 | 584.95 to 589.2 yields -0.34 nm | 18.4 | 22.8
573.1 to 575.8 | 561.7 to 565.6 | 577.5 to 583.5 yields 0.02 nm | 20.1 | 21.6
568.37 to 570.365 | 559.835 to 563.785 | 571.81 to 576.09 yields -0.06 nm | 20.7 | 20.7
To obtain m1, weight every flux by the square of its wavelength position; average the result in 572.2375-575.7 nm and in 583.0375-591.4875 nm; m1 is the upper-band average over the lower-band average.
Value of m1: 1.20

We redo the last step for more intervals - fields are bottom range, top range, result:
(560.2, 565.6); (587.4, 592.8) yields 1.27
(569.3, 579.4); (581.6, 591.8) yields 1.14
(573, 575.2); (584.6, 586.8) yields 1.19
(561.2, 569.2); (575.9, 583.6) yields 1.20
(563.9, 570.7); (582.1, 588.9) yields 1.27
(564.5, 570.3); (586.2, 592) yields 1.32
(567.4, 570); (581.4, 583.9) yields 1.20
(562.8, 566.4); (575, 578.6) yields 1.17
